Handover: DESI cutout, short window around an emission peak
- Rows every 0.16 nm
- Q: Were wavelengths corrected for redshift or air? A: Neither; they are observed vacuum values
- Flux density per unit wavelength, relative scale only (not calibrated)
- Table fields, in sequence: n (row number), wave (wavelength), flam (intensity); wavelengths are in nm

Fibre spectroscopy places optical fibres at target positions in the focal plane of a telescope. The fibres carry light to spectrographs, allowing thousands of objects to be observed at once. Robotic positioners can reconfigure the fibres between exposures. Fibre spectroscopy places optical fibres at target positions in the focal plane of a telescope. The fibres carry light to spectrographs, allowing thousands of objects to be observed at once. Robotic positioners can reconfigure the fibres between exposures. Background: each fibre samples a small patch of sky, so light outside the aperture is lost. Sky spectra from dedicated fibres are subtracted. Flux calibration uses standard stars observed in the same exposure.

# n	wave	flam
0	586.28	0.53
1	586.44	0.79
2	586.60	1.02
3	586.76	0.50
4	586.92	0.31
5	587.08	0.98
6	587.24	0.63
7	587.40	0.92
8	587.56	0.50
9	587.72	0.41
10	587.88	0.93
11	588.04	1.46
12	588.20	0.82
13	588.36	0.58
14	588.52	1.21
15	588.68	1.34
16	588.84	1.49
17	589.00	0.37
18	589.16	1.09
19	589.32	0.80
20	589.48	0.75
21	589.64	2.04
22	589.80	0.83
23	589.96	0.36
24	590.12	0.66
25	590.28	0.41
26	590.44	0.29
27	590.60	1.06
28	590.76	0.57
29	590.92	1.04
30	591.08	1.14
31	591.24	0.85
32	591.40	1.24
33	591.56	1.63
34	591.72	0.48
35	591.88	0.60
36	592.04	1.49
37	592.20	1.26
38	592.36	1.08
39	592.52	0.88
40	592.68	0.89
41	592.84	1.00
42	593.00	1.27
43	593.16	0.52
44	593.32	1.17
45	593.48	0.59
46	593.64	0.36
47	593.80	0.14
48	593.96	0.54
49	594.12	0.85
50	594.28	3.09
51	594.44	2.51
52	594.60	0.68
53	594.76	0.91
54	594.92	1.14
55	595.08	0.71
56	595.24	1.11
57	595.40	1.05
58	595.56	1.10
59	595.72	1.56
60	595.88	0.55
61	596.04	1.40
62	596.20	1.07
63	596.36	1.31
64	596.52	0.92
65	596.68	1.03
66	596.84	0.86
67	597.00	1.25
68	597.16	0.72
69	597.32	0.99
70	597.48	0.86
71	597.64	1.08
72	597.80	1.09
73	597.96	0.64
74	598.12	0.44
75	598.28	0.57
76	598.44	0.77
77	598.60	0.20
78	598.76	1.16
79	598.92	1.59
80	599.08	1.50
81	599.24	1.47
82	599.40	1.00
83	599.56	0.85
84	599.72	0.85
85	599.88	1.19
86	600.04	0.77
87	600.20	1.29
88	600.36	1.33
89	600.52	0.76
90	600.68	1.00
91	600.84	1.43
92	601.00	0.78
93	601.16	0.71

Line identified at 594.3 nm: H-beta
